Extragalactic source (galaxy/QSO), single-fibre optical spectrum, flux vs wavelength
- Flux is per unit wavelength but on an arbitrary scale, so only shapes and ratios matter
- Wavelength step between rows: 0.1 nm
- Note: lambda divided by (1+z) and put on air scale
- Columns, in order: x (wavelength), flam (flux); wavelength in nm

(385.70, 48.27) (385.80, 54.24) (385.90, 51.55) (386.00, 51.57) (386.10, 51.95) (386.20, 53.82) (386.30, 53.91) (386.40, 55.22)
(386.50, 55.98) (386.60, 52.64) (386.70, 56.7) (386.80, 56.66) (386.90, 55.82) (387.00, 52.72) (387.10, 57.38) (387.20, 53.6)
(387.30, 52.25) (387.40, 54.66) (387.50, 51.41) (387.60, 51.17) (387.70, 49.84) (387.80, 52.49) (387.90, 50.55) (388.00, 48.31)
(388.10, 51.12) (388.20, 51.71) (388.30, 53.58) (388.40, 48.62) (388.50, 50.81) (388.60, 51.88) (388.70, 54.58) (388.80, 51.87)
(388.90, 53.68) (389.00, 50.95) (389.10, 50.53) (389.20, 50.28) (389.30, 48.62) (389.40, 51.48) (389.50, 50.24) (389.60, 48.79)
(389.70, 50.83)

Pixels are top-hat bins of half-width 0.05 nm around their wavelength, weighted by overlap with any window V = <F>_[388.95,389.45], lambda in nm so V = 50.4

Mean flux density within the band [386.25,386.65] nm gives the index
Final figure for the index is 54.4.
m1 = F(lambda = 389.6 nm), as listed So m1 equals 48.79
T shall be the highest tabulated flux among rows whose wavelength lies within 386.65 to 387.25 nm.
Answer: 57.38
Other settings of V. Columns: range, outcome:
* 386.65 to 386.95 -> 56.4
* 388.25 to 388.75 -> 51.9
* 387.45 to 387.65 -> 51.3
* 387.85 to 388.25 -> 50.4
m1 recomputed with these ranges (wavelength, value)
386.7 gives 56.7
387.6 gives 51.17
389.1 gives 50.53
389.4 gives 51.48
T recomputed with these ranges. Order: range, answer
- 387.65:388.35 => 53.58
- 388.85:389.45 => 53.68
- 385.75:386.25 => 54.24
